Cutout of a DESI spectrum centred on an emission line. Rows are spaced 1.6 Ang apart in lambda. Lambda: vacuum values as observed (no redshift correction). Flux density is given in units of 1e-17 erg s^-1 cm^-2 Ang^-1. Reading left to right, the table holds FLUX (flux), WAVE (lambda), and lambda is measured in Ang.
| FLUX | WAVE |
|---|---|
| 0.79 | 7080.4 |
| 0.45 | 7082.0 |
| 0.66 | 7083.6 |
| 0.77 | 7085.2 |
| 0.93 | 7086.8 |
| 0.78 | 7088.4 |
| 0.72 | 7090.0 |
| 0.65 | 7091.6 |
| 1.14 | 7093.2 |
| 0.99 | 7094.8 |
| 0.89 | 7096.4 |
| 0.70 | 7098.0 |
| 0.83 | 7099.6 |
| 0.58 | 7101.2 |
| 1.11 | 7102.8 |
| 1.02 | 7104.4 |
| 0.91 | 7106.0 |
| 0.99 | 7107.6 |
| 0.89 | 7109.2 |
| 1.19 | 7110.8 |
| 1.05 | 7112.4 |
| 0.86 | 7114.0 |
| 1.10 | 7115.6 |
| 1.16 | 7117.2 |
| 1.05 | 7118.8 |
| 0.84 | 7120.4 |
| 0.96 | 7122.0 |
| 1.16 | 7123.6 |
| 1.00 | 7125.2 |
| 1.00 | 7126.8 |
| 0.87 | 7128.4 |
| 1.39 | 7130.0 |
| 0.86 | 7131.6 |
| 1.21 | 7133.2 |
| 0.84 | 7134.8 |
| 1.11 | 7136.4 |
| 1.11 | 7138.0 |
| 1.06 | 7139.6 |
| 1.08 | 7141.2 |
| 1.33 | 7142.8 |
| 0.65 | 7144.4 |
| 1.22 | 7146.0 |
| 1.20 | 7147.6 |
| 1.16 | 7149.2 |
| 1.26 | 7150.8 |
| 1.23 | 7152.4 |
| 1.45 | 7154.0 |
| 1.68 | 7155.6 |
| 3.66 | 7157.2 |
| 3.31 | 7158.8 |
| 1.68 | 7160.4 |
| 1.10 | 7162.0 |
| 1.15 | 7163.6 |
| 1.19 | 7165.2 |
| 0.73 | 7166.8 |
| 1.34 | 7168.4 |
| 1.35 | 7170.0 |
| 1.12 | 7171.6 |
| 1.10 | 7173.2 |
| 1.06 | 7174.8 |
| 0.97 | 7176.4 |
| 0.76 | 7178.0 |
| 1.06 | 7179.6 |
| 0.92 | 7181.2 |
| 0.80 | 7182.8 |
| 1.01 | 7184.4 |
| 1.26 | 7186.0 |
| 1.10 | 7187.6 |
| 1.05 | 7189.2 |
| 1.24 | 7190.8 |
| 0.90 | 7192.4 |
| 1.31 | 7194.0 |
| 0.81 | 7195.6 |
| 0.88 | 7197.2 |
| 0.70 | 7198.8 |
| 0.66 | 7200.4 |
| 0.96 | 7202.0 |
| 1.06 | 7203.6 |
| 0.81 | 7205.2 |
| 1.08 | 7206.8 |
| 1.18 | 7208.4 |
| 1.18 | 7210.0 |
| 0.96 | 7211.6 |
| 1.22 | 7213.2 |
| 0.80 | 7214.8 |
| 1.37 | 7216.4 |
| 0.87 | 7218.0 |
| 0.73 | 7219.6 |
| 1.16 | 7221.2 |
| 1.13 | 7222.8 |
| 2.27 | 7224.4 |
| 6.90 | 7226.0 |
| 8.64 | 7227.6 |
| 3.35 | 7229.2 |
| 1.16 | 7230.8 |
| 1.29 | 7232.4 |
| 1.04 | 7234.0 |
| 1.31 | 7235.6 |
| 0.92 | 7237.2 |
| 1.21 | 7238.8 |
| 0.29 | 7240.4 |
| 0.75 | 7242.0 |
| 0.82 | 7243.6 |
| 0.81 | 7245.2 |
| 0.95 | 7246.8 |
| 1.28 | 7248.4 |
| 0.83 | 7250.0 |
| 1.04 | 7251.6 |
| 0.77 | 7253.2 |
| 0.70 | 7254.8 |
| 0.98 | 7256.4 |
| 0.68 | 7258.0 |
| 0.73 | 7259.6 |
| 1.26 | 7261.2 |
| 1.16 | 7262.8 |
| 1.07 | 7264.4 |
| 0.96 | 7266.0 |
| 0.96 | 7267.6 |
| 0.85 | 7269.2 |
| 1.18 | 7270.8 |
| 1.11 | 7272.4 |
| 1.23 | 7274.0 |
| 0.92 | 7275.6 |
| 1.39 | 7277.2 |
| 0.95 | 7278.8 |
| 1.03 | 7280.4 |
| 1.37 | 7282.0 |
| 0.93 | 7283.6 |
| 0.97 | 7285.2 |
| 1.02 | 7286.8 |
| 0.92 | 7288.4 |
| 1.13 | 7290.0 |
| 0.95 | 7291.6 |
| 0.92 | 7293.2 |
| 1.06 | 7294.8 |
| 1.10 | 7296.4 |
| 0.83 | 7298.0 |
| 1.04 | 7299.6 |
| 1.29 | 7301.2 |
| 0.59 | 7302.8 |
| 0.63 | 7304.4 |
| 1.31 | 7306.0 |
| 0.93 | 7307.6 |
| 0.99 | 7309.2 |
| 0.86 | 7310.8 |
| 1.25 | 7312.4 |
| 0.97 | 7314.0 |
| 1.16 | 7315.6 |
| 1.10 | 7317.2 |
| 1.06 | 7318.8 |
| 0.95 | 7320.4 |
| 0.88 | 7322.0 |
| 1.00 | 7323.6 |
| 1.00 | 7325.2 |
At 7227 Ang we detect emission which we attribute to [O III] 5007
